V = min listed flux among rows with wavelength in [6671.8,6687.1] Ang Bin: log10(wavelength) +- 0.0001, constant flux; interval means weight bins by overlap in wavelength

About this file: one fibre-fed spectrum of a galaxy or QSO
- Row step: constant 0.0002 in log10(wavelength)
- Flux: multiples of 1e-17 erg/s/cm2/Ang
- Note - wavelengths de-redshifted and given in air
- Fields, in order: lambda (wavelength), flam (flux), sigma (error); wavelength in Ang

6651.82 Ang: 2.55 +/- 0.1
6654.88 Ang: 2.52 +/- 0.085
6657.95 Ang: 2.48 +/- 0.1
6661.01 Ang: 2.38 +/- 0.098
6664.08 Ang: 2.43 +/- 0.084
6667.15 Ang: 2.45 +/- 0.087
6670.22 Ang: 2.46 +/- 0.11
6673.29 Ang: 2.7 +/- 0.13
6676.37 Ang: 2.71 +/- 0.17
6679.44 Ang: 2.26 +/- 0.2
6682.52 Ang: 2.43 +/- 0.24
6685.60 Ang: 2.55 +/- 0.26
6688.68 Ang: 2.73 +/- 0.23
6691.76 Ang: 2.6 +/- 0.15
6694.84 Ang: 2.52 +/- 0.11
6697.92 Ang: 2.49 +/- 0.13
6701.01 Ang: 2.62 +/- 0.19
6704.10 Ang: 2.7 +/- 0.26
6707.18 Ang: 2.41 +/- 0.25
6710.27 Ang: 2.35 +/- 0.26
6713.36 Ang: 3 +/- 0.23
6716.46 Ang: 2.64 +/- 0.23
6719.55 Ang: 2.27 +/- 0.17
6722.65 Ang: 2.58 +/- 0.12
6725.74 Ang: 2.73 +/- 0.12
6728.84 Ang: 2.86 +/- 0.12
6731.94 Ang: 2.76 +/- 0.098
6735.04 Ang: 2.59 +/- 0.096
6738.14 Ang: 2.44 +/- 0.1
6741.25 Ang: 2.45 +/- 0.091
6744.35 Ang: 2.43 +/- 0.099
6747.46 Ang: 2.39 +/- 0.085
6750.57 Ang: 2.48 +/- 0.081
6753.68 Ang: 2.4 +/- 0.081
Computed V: 2.26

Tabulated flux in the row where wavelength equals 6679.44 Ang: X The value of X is 2.26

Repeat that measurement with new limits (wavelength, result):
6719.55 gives 2.27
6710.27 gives 2.35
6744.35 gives 2.43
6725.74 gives 2.73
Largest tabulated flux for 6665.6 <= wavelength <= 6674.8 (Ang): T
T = 2.7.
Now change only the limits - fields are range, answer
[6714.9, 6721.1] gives 2.64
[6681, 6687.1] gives 2.55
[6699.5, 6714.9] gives 3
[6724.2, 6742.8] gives 2.86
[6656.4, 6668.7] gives 2.48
